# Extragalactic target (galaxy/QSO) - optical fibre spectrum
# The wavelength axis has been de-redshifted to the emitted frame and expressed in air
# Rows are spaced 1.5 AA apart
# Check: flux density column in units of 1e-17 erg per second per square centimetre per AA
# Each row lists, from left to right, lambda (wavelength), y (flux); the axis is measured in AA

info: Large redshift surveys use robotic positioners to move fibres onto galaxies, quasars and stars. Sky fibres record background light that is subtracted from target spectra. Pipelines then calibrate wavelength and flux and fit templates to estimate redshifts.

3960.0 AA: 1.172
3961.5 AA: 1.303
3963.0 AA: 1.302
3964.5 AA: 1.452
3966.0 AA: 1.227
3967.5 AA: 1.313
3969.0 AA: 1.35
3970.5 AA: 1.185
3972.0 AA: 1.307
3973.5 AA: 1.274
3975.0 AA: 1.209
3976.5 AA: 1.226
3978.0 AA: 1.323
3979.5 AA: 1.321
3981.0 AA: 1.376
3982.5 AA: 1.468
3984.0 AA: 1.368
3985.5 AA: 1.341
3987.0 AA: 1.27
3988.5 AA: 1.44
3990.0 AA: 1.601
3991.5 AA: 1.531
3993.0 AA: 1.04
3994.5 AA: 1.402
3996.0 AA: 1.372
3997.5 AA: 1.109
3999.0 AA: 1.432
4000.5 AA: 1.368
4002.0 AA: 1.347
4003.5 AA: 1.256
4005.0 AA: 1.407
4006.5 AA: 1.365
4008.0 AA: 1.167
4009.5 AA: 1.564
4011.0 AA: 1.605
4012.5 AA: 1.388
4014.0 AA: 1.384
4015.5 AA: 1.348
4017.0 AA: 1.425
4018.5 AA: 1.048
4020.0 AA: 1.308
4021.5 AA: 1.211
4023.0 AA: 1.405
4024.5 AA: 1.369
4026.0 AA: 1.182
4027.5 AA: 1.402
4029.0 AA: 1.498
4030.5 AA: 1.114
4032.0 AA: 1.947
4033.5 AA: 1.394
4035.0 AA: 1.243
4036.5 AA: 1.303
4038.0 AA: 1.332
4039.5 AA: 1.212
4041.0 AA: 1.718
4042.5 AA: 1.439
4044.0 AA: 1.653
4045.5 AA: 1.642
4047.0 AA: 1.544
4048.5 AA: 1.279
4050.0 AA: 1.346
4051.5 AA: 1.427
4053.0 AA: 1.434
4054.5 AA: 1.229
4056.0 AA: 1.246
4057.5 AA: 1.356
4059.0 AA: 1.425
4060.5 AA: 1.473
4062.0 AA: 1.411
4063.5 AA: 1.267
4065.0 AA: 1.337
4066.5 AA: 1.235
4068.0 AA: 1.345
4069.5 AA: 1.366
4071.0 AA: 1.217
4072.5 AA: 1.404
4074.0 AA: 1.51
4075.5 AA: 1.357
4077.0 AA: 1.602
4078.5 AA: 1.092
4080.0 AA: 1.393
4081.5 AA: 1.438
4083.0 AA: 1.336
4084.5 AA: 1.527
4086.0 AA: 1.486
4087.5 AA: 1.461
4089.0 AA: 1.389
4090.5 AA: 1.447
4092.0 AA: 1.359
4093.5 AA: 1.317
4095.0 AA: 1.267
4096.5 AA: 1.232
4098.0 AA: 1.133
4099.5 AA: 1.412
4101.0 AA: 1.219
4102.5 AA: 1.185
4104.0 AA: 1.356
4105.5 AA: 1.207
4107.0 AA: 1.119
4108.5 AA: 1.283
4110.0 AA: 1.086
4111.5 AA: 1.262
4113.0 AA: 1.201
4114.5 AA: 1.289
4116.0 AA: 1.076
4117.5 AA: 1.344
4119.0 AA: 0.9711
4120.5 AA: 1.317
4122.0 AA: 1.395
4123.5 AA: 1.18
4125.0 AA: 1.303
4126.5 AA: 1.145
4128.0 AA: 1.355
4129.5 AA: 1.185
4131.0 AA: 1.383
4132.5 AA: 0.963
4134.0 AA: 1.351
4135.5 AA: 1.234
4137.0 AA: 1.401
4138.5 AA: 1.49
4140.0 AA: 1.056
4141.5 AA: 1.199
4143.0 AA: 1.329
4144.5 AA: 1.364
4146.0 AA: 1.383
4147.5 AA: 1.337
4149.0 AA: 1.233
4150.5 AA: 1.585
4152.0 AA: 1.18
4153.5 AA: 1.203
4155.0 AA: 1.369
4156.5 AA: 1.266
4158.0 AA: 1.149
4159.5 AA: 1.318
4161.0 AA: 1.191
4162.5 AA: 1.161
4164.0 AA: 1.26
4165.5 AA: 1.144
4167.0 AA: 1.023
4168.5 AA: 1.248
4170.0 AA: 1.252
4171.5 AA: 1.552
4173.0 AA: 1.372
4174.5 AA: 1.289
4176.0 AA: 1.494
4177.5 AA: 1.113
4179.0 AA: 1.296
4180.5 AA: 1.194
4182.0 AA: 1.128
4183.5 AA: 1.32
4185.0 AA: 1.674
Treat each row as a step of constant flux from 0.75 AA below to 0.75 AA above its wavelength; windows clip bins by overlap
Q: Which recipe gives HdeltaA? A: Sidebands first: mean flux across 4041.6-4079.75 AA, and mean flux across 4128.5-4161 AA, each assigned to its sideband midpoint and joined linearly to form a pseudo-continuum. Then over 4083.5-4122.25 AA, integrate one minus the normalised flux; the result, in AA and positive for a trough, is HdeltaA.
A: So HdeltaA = 1.6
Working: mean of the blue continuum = 1.39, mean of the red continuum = 1.28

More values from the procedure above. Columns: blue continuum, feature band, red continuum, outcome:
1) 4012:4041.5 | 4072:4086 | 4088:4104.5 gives -1.0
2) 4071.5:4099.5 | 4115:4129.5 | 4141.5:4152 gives 1.4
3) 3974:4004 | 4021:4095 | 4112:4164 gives -4.9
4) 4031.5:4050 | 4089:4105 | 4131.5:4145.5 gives 0.7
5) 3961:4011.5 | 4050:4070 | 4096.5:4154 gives -0.8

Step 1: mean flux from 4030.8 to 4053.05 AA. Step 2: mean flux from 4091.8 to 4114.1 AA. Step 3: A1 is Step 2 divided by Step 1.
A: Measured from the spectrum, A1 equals 0.85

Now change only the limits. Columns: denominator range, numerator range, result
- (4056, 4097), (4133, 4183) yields 0.93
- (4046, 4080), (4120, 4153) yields 0.95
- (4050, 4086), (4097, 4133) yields 0.90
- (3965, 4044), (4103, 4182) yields 0.93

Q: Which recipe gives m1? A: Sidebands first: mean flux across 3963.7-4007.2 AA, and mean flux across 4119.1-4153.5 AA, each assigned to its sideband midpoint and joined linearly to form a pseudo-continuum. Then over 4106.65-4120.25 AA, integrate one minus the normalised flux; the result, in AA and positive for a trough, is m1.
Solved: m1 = 1.1 AA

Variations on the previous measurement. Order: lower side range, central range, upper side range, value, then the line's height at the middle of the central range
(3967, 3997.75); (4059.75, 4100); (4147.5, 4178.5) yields -2.02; 1.3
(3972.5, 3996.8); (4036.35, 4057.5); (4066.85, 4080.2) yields -0.93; 1.36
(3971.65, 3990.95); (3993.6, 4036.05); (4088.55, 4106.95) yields -0.83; 1.33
